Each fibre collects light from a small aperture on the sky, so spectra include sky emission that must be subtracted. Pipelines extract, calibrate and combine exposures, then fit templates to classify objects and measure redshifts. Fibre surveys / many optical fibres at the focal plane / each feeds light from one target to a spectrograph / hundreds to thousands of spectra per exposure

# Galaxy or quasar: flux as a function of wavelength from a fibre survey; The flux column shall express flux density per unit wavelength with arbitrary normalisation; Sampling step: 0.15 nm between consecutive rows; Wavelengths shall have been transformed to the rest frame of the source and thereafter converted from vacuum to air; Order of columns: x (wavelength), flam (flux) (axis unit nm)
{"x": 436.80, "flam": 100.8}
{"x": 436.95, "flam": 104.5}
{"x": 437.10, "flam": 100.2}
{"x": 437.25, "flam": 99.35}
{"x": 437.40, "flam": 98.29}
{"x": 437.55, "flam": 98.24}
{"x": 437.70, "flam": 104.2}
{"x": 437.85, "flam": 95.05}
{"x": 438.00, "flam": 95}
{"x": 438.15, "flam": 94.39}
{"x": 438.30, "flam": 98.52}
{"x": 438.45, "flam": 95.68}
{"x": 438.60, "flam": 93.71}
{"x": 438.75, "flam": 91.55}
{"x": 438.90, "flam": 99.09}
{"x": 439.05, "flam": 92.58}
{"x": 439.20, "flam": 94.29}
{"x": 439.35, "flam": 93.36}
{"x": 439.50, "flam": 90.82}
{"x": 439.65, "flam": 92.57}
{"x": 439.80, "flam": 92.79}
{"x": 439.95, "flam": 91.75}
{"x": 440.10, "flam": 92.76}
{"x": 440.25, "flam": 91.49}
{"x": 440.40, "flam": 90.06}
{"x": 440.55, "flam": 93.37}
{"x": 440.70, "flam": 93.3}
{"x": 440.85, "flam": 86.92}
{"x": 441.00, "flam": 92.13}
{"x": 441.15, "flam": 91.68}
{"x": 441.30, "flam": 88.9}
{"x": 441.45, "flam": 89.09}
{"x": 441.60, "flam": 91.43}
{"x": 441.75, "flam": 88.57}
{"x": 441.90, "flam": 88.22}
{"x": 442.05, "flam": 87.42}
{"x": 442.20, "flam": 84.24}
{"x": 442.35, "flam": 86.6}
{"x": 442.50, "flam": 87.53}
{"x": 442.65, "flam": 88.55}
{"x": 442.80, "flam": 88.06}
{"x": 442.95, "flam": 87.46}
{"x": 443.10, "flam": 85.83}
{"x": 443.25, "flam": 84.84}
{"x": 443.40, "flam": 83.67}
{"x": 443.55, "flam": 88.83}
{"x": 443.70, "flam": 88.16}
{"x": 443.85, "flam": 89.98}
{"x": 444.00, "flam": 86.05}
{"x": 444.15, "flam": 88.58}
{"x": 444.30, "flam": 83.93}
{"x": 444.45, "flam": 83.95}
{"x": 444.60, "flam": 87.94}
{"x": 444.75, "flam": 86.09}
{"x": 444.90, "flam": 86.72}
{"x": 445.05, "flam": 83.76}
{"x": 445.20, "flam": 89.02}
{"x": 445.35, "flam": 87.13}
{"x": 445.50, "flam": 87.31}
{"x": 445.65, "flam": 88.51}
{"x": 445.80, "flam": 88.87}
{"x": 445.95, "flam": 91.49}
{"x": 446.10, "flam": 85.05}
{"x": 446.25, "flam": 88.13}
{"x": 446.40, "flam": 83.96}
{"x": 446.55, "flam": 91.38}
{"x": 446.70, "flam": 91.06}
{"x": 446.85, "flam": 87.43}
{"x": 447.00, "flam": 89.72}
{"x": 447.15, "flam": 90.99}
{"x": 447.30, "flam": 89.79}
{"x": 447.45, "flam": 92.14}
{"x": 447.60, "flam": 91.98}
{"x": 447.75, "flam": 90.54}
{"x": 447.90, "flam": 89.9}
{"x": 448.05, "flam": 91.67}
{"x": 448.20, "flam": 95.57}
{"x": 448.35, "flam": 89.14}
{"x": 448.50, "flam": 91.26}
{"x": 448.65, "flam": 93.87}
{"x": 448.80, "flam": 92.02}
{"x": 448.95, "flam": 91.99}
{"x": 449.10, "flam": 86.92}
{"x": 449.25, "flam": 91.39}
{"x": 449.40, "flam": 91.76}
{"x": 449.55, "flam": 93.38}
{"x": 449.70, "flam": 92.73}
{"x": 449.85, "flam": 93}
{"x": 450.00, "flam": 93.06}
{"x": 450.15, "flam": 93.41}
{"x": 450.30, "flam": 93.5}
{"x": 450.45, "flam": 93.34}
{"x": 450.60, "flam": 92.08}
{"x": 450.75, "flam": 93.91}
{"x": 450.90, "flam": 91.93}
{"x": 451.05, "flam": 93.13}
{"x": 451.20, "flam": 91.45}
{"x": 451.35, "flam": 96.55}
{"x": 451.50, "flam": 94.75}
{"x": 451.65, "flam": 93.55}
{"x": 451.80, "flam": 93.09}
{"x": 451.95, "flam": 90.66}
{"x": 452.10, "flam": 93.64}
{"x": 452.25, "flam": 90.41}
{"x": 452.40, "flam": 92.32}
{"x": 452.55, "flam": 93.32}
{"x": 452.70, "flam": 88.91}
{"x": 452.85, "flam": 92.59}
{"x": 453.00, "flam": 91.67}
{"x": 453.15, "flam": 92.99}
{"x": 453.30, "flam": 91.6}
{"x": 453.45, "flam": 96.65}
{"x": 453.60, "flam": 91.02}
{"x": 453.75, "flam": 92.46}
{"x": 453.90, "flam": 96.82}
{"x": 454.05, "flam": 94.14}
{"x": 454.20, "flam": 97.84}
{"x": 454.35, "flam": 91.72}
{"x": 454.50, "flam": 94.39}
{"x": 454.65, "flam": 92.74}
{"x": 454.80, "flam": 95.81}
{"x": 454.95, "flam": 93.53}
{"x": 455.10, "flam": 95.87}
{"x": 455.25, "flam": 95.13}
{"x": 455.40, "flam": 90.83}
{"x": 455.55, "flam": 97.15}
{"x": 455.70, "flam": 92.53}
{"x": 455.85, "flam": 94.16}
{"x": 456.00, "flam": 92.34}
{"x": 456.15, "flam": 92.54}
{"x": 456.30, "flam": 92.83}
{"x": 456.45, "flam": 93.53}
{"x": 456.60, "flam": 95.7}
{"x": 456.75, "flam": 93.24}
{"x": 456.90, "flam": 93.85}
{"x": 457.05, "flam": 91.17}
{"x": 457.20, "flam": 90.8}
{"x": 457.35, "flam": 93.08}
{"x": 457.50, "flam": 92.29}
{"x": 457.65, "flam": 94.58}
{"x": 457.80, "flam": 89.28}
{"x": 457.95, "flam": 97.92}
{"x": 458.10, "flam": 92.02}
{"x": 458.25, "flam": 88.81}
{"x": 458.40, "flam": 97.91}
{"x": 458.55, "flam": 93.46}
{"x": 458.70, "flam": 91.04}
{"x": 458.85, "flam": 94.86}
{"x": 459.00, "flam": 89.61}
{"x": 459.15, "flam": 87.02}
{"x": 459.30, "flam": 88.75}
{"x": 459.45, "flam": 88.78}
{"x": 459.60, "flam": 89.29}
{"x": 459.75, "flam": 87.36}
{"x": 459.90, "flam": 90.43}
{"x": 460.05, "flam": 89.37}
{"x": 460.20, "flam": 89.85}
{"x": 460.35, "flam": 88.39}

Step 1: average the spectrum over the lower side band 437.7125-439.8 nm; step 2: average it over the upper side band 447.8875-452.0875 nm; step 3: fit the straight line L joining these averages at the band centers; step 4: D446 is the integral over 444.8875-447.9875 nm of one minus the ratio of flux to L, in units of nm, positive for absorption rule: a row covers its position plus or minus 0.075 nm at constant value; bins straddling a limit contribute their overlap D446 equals 0.14 nm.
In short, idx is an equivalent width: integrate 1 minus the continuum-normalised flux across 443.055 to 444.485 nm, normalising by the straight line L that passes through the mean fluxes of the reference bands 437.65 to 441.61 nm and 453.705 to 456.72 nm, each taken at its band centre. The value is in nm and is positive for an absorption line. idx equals 0.11 nm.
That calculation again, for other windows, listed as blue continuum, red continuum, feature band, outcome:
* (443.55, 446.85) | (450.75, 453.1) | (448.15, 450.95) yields -0.047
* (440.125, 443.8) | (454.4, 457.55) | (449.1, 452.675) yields -0.038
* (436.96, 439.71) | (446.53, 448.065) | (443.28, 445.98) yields 0.149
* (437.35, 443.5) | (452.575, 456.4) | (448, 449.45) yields 0.018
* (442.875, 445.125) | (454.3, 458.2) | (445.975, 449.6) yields -0.077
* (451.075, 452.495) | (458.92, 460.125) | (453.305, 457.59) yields -0.126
